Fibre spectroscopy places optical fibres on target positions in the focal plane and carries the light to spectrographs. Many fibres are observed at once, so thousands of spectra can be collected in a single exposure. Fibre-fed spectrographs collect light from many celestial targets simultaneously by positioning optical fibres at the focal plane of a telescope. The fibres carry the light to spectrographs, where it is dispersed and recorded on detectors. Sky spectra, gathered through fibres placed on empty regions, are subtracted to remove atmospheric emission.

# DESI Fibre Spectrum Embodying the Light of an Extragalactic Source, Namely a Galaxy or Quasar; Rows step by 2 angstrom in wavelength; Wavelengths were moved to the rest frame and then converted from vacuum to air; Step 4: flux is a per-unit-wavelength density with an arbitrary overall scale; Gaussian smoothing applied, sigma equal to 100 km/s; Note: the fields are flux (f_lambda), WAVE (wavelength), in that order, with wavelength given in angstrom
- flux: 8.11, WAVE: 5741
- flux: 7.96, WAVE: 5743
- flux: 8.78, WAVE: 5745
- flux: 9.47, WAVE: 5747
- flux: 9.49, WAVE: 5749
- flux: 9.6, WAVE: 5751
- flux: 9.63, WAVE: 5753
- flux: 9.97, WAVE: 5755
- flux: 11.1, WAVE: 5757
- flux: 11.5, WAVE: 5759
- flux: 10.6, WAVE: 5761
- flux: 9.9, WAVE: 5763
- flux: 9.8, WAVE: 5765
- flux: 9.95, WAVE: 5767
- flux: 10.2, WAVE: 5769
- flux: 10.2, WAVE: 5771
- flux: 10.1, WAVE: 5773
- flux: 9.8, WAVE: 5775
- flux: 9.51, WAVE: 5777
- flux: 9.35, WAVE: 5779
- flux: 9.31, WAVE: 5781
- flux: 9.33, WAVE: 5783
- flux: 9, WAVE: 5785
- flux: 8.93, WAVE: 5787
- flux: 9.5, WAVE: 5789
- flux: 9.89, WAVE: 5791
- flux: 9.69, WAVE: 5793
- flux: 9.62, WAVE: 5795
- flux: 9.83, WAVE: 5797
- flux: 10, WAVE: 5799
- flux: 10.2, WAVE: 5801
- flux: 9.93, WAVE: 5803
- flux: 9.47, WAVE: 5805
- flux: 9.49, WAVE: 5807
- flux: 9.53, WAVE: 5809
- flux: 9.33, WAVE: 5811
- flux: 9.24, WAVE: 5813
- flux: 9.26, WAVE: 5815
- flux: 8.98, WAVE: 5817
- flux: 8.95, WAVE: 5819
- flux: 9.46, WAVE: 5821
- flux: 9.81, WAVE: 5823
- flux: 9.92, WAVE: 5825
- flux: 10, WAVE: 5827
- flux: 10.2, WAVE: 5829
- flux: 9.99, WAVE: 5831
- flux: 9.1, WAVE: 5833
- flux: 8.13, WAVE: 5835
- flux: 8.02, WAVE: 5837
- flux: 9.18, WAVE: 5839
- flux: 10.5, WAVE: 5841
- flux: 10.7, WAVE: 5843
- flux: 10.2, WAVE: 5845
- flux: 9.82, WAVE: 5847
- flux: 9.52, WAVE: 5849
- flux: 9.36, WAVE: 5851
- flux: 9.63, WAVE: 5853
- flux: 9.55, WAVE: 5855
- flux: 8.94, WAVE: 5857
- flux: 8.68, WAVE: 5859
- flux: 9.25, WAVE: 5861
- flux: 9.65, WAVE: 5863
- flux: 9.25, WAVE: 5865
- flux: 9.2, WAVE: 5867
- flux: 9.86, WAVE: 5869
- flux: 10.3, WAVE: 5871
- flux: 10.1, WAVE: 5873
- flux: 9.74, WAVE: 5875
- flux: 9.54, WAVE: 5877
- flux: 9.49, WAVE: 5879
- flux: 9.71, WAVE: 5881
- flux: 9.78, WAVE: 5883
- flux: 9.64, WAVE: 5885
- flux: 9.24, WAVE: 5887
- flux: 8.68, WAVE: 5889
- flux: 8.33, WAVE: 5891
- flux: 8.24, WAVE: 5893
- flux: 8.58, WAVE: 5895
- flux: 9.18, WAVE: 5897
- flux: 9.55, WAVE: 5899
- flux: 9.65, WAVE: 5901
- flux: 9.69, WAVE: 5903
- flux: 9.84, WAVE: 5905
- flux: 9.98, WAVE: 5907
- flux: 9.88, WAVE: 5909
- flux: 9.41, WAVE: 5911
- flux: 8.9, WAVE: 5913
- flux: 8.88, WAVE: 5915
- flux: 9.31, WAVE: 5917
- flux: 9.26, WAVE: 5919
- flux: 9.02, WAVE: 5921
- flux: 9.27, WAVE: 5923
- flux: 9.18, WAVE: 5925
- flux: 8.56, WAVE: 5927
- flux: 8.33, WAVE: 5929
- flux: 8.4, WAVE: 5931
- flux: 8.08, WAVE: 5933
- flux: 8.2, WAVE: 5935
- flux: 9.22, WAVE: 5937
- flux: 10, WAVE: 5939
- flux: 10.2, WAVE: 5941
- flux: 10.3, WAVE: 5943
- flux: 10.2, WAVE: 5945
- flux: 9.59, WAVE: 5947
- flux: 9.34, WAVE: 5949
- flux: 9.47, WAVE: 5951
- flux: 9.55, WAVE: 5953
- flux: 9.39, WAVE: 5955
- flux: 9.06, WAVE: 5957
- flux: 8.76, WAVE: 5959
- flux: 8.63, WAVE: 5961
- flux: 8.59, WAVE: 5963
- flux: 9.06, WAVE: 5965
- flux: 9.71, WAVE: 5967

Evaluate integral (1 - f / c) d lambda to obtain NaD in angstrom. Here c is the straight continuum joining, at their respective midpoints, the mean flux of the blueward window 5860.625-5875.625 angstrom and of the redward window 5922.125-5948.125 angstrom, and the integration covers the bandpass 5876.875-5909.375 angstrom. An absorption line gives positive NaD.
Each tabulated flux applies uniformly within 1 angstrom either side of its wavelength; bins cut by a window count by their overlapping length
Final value 0.56 angstrom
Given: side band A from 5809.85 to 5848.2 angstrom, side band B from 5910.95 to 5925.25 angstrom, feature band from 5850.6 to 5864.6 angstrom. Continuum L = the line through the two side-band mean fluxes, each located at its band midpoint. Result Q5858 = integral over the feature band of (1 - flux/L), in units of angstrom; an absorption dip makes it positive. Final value 0.15 angstrom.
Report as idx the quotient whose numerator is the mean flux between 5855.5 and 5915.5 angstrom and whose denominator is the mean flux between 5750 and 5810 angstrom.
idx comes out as 1.0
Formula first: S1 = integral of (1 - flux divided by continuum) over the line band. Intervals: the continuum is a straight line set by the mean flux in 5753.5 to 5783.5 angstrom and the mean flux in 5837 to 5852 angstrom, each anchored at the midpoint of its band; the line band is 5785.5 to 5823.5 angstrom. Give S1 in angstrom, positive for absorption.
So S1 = 1.51 angstrom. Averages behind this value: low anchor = 10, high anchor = 9.77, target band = 9.52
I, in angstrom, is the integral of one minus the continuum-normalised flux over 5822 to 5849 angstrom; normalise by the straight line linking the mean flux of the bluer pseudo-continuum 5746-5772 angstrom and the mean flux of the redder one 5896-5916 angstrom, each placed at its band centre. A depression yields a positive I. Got 0.4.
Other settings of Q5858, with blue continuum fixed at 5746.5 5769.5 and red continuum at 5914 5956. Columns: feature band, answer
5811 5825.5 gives 0.7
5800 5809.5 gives 0.1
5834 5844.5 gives 0.4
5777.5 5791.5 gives 0.9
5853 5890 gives 0.2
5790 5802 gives 0.1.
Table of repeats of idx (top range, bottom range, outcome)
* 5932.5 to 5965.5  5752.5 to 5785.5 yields 0.93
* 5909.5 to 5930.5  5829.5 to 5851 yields 0.95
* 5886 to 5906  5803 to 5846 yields 0.96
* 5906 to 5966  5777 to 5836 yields 0.97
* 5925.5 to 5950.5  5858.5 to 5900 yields 0.99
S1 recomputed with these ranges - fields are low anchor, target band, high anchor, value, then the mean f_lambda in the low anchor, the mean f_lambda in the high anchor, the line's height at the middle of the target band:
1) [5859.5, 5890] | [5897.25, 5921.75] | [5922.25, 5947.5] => -0.27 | 9.55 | 9.19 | 9.34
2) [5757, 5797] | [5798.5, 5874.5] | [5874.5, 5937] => -0.25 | 9.83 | 9.14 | 9.51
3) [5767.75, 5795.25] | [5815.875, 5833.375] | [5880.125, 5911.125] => -0.21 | 9.6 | 9.33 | 9.5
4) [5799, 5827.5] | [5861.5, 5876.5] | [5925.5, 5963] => -0.51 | 9.55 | 9.17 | 9.39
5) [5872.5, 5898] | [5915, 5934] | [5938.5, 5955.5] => 1.50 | 9.23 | 9.79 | 9.59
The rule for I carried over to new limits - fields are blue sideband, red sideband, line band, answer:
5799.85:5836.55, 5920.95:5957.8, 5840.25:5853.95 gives -0.8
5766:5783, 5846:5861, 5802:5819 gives 0.4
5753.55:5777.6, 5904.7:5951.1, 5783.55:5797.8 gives 0.8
